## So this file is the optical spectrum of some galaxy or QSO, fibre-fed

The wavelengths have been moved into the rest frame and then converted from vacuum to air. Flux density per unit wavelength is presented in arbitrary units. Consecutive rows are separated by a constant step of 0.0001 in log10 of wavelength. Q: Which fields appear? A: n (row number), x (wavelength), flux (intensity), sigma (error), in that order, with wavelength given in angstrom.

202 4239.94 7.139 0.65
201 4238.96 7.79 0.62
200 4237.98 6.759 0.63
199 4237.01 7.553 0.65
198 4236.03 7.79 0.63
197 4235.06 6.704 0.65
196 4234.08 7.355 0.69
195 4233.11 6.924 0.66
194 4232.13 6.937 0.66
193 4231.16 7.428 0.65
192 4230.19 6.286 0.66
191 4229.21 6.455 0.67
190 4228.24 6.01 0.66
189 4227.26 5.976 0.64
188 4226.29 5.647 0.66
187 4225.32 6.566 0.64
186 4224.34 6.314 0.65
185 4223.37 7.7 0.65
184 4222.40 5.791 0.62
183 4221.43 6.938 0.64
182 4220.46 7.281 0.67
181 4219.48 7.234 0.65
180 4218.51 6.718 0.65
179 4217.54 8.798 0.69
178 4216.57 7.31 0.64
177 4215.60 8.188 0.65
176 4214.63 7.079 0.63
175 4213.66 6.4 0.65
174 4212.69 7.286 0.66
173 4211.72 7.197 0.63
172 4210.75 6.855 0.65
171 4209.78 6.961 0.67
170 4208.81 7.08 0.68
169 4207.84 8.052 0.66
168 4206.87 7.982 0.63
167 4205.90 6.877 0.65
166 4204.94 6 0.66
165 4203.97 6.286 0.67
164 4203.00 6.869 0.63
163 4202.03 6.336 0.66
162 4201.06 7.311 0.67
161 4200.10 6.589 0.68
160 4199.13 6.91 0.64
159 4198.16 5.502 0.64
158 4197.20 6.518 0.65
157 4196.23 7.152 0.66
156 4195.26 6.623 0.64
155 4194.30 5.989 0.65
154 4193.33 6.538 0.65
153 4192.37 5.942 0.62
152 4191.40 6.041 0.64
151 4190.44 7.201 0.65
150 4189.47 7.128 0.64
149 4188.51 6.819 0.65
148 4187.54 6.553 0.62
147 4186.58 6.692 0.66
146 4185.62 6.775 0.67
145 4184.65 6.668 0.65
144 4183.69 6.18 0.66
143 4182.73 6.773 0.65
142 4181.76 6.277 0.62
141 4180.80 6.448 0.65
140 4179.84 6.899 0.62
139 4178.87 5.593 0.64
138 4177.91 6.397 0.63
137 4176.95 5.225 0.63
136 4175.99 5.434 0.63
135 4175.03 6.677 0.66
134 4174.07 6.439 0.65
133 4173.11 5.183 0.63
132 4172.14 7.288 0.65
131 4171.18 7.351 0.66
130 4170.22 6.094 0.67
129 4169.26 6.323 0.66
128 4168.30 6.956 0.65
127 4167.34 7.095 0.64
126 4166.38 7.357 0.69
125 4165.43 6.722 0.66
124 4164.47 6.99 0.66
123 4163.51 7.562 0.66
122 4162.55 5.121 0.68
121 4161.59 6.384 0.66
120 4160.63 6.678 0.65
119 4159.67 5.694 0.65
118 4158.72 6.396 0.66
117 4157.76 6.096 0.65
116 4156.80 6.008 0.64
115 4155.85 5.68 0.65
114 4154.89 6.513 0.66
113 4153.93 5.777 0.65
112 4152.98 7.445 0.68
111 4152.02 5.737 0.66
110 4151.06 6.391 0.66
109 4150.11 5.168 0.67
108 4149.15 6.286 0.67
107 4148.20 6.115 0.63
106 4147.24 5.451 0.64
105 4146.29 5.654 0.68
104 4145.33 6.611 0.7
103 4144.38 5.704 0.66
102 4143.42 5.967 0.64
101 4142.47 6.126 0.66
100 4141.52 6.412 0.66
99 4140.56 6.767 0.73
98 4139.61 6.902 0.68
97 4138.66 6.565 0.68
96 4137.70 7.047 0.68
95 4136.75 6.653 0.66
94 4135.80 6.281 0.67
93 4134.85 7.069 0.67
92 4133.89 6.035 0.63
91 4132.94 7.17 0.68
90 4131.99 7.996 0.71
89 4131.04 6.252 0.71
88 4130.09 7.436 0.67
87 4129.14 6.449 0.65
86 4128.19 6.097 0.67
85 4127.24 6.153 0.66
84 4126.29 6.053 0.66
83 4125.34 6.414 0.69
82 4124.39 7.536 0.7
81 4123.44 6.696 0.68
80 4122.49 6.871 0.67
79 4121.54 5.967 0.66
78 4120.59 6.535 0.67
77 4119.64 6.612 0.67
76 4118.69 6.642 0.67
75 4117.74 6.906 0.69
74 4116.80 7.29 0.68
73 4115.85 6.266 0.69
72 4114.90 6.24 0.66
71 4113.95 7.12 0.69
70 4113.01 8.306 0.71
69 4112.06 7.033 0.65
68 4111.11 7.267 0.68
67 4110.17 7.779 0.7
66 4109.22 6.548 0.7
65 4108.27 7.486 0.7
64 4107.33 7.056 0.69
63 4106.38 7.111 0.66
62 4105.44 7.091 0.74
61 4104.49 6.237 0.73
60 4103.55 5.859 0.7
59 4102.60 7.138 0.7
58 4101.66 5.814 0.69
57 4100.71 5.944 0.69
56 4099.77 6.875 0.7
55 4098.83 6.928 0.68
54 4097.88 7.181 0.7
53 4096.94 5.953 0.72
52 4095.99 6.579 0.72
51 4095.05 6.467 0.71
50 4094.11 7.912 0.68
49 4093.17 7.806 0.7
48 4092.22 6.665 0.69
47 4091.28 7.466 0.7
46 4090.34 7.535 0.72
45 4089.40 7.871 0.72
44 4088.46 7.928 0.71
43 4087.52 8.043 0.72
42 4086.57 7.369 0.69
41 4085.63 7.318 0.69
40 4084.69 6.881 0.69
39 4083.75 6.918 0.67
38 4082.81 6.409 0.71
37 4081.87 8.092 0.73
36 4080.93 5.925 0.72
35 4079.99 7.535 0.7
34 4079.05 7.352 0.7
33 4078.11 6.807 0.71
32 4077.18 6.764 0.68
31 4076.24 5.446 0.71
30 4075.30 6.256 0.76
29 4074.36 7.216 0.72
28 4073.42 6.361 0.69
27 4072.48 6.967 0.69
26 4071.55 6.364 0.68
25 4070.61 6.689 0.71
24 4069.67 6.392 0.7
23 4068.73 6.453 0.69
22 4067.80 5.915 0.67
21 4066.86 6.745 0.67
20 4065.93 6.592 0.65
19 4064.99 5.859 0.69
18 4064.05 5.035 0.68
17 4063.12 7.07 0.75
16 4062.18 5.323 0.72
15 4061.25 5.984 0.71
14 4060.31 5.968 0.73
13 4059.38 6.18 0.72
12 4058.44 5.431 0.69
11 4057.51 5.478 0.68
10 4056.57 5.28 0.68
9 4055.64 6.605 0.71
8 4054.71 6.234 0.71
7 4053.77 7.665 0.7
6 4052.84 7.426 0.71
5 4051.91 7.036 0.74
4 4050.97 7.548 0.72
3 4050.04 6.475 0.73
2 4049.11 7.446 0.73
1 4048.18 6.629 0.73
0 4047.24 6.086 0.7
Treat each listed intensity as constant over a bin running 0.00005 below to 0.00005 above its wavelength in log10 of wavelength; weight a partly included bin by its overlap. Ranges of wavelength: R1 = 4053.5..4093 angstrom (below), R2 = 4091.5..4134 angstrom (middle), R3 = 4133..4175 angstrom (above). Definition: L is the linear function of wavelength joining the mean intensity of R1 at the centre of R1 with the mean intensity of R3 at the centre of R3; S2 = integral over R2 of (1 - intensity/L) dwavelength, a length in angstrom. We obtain -1.92 angstrom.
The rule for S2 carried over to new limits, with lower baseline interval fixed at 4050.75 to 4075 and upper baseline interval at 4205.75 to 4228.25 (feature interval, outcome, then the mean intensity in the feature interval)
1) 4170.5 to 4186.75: 1.2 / 6.36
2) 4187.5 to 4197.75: 0.5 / 6.58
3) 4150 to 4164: 1.2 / 6.2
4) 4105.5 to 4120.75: -1.0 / 7.03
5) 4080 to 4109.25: -2.2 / 7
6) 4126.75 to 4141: -0.1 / 6.73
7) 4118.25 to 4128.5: 0.2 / 6.51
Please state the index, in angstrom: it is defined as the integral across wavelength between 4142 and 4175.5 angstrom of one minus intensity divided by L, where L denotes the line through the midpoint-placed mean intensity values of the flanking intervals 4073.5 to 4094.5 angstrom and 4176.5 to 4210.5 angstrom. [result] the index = 2.3 angstrom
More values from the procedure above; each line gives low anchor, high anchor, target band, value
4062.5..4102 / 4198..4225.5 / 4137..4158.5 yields 2.2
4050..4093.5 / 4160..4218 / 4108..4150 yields 0.4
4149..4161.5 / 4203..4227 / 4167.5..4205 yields 0.7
